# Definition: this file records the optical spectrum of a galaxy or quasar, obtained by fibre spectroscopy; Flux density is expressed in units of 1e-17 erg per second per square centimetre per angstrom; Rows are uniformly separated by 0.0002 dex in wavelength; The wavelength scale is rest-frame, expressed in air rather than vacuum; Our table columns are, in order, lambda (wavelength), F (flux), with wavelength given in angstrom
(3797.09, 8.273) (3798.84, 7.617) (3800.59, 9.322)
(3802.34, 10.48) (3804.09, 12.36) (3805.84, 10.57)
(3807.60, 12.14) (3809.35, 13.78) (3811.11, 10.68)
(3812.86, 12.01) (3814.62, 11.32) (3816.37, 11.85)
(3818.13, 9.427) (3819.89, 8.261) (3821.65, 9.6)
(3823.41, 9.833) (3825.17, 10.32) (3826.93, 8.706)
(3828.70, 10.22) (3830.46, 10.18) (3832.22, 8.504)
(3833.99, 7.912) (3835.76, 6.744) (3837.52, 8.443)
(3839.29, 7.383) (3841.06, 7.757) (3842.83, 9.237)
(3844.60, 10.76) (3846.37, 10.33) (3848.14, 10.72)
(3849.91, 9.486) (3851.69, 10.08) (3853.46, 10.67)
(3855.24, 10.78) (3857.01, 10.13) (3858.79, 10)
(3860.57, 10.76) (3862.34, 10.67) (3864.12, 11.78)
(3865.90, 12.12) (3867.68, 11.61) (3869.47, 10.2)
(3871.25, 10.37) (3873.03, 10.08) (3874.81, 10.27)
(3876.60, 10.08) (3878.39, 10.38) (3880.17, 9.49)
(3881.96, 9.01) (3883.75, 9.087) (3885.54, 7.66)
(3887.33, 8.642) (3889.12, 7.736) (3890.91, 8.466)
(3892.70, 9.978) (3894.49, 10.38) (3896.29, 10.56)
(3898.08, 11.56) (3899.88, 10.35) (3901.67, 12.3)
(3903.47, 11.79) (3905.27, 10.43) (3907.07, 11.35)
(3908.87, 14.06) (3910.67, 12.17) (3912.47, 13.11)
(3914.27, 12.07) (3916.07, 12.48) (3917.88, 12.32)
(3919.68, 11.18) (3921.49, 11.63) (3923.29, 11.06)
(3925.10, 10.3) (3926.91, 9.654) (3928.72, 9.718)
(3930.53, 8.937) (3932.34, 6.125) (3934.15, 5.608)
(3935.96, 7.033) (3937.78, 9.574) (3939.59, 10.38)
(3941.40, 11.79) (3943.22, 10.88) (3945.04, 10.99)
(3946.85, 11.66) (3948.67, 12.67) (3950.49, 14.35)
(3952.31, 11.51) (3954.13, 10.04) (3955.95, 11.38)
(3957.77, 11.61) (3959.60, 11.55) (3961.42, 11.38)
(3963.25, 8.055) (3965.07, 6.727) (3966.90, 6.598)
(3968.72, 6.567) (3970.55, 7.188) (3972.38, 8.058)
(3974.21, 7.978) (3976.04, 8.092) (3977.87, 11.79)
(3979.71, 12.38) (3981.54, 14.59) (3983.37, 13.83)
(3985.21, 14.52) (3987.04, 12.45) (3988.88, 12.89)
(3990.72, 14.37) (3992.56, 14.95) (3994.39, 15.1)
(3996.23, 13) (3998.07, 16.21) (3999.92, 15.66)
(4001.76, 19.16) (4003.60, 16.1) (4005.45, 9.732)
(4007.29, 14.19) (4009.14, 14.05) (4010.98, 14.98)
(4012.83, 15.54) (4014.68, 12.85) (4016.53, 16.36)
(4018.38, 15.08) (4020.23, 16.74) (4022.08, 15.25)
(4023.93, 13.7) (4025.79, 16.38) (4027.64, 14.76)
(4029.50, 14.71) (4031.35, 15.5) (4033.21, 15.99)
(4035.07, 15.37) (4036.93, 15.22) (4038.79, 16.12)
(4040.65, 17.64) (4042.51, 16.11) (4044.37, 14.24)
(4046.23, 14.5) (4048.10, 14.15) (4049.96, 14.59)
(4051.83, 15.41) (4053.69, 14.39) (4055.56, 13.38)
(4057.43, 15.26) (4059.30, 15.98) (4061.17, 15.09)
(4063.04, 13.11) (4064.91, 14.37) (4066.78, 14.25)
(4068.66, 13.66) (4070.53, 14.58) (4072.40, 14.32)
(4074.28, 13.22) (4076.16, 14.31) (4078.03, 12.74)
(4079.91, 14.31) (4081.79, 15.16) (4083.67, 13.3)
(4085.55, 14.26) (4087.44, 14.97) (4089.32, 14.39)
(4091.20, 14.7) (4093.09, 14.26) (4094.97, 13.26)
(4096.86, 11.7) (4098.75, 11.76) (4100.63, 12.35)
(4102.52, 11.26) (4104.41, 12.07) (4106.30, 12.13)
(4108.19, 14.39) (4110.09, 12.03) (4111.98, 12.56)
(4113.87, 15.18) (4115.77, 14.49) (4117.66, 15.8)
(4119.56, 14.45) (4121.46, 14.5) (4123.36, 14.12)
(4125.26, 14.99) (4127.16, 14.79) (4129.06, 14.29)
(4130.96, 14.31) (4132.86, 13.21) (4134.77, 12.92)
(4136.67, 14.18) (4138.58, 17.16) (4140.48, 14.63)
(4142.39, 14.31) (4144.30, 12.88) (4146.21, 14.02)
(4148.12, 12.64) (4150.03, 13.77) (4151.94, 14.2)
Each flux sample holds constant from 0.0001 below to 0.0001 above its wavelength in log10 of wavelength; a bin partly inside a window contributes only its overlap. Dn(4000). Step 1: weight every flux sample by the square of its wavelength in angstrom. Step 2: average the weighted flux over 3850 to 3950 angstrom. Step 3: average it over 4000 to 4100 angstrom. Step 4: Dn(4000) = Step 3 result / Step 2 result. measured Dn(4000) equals 1.5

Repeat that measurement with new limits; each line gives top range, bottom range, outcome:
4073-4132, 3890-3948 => 1.42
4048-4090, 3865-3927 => 1.46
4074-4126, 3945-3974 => 1.48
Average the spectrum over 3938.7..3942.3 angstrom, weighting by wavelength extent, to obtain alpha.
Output 11.1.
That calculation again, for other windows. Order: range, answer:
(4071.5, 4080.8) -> 13.8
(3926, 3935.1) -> 8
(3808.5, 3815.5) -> 11.9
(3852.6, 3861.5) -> 10.5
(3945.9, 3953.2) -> 12.5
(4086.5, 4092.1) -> 14.7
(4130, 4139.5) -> 14.3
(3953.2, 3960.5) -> 11.1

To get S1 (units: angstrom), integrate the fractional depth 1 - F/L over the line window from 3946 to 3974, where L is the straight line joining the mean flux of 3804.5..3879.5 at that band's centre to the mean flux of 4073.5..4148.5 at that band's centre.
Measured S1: 4.38 angstrom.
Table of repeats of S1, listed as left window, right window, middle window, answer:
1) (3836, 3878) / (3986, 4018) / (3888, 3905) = 1.52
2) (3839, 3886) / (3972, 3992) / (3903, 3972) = 5.50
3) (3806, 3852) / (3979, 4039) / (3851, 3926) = 5.01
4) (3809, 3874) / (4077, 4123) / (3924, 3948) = 3.95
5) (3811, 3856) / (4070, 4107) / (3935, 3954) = 0.47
